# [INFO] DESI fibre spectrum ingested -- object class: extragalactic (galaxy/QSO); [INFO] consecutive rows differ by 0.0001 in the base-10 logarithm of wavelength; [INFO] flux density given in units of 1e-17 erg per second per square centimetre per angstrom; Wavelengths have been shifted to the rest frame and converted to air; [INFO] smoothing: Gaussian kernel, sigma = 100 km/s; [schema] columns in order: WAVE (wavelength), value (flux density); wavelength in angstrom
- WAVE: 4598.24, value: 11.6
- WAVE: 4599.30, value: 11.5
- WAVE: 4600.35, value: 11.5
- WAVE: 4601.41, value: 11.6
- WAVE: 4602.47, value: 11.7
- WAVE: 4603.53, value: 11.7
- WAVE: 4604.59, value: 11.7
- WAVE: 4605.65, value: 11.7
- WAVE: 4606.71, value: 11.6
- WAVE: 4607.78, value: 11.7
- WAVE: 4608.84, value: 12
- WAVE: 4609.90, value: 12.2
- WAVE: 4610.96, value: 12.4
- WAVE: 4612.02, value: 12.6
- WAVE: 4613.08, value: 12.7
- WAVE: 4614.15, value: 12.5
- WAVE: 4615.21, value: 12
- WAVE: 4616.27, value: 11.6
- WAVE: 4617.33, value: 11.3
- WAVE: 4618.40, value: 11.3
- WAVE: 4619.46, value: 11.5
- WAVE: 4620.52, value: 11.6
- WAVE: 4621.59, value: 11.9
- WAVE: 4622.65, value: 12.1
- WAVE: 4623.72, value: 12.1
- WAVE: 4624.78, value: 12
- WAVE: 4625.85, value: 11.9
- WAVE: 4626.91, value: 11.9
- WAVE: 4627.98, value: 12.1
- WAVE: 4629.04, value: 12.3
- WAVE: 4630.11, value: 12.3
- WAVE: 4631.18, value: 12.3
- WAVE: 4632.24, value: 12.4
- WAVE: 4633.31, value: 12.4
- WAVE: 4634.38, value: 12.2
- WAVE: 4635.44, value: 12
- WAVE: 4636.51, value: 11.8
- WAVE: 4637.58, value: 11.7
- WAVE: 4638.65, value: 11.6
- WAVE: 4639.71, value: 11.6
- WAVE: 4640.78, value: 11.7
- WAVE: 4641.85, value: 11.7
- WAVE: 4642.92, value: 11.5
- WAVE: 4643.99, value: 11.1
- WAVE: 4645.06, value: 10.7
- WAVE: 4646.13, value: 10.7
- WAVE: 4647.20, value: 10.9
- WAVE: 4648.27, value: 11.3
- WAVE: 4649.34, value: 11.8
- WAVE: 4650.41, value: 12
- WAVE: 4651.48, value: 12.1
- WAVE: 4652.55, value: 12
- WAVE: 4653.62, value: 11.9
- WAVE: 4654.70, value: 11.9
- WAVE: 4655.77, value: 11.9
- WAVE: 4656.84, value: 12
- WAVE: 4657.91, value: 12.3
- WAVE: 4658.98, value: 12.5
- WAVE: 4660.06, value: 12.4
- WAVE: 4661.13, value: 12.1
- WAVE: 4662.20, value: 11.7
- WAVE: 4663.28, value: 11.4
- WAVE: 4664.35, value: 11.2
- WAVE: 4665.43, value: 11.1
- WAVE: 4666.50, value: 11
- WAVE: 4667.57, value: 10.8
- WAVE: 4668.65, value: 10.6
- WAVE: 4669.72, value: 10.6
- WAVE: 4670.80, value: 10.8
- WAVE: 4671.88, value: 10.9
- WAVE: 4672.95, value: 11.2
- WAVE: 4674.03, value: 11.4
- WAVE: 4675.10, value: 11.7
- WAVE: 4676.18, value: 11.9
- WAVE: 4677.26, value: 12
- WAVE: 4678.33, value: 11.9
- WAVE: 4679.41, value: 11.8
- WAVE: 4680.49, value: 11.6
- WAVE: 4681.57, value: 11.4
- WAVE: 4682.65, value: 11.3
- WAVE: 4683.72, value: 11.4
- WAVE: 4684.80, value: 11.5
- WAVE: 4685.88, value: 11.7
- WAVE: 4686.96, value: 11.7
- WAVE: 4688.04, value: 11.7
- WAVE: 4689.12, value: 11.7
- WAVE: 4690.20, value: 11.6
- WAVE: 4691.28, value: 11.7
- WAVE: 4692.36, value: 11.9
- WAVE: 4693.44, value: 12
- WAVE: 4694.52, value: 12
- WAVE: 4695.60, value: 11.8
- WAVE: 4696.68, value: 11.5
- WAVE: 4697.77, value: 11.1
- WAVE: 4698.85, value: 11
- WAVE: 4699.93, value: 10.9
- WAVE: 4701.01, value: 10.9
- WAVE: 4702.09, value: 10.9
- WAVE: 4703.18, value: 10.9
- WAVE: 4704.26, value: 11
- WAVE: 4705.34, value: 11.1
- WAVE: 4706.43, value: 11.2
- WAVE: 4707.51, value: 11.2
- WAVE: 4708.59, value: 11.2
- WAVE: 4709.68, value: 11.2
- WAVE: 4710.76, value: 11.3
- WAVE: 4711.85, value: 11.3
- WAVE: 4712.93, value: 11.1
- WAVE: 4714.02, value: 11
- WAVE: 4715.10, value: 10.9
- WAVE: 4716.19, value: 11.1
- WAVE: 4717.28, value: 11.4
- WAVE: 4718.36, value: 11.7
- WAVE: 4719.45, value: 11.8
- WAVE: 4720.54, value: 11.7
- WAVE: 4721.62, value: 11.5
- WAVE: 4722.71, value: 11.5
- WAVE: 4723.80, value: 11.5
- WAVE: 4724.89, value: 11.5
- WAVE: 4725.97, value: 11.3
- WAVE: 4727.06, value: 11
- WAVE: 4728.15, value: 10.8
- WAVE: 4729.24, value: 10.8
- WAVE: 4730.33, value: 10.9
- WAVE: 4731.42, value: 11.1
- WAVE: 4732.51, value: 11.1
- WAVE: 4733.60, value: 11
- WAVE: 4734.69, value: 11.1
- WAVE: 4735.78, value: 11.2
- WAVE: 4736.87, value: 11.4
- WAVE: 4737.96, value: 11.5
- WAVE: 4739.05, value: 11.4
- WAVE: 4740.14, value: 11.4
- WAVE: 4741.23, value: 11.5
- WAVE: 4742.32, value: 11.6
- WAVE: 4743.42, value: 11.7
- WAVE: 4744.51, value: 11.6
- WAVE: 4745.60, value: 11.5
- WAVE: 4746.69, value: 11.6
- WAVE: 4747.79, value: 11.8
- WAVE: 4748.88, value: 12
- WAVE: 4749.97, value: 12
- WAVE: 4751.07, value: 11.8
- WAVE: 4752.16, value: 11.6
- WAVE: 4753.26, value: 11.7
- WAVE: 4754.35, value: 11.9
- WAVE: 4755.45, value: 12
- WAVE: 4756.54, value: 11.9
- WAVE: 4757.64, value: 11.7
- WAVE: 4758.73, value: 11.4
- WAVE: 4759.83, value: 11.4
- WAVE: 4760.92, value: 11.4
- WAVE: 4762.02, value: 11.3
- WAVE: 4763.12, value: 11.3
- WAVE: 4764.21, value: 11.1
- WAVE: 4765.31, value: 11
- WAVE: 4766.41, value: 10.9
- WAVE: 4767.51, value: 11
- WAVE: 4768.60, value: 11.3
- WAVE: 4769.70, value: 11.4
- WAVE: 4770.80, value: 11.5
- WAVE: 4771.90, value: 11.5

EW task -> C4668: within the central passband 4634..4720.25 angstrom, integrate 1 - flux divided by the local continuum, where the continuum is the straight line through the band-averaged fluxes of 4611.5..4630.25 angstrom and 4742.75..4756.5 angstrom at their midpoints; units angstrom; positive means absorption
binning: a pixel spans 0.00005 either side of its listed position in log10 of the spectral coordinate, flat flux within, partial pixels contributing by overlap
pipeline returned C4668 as 3.0 angstrom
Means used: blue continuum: 12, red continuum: 11.8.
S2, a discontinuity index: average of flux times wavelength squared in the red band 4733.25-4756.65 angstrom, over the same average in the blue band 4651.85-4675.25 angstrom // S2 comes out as 1.0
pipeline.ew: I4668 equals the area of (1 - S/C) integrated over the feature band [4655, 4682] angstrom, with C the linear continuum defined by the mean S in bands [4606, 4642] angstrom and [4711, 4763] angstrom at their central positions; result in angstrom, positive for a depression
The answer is 0.5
